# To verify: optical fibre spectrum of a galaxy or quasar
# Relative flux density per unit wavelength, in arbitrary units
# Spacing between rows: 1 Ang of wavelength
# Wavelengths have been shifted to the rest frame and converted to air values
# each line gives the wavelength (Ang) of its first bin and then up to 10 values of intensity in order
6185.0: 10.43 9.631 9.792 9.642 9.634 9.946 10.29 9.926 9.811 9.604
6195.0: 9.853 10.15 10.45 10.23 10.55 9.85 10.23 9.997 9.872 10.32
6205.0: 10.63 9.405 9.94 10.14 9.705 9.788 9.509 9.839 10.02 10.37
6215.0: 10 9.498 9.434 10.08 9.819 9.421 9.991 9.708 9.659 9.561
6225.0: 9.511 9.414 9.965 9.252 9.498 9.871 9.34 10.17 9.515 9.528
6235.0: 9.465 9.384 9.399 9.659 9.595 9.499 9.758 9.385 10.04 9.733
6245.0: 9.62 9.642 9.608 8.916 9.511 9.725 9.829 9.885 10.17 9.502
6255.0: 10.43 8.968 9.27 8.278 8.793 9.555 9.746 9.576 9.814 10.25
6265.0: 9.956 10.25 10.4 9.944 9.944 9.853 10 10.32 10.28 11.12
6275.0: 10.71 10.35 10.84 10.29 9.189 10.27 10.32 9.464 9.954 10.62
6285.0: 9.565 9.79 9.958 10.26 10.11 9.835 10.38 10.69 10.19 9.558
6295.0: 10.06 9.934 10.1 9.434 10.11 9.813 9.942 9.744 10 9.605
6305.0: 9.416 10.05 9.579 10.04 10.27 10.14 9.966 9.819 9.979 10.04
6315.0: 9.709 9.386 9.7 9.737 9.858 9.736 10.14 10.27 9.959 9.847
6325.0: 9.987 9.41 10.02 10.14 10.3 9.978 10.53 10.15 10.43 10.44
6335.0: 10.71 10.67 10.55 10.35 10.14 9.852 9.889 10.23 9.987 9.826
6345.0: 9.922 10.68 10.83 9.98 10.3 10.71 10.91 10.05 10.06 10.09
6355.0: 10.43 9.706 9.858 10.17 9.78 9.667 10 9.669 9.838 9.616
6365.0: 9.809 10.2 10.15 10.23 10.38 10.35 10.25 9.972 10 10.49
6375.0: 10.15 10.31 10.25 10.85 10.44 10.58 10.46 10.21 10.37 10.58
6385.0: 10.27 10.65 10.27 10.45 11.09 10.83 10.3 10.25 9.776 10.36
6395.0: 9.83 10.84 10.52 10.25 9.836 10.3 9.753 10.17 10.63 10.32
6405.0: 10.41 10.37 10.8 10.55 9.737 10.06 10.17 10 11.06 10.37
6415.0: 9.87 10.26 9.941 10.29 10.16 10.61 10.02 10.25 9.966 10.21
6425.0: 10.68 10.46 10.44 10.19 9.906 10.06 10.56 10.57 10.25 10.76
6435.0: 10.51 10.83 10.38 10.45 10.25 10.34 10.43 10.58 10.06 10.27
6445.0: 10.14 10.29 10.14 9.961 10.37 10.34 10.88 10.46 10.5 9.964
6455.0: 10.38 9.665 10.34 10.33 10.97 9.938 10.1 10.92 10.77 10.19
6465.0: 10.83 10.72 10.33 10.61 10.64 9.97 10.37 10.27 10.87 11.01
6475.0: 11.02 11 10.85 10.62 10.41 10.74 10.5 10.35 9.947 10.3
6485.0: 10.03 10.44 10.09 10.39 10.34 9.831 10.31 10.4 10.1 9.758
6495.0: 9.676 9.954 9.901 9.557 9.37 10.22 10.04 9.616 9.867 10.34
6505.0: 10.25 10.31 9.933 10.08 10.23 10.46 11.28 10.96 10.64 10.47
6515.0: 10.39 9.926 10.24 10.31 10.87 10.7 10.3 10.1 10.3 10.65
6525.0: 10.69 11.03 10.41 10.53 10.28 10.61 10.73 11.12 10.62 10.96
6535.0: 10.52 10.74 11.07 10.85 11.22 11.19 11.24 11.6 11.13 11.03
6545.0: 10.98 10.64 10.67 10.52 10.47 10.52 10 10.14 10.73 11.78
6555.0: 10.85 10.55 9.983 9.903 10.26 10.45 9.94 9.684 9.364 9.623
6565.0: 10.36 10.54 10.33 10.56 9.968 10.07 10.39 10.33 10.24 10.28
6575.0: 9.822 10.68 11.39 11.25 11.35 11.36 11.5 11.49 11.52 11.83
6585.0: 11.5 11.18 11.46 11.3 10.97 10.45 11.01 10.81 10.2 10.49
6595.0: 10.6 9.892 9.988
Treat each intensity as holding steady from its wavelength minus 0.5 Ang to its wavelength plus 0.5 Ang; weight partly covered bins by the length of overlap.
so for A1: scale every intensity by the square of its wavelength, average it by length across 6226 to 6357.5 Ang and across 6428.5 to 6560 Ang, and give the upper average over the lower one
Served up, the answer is 1.12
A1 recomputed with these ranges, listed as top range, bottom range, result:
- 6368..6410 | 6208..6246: 1.12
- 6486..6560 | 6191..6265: 1.18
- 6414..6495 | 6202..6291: 1.13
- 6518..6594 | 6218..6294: 1.20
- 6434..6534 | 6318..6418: 1.05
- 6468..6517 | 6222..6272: 1.15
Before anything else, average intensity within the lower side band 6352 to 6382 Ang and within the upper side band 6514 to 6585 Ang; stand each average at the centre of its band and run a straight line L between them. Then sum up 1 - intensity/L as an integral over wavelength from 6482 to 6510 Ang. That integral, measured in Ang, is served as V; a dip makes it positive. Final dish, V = 1.1 Ang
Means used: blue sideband 10.1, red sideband 10.6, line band 10.1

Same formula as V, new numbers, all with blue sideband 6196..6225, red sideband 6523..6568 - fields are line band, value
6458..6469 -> -0.1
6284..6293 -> 0.0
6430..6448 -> 0.0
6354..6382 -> 0.3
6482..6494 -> 0.3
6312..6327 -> 0.4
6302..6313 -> 0.3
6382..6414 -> -0.1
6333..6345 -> -0.1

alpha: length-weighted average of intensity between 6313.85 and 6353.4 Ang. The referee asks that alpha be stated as 10.1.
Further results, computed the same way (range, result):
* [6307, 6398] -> 10.2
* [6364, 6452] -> 10.3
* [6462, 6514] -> 10.3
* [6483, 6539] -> 10.4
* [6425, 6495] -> 10.4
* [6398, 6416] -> 10.3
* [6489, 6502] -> 9.93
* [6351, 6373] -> 10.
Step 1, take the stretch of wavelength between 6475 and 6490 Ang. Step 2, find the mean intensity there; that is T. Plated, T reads 10.4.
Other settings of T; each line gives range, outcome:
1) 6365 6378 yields 10.2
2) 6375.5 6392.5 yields 10.5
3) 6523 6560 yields 10.7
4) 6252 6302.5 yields 9.96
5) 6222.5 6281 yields 9.76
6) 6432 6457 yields 10.3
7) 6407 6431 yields 10.2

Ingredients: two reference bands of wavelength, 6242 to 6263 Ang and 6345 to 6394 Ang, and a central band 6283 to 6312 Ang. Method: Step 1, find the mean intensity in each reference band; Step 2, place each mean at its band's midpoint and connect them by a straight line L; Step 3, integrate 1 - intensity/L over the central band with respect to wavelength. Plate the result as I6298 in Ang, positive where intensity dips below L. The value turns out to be -0.45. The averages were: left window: 9.54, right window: 10.3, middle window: 9.97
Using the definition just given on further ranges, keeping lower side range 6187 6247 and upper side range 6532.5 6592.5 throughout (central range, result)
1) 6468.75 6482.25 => -0.17 Ang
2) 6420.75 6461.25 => 0.27 Ang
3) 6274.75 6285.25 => -0.19 Ang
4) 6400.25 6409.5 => -0.01 Ang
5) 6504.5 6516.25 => 0.18 Ang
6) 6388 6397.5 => -0.15 Ang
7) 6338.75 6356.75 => -0.09 Ang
